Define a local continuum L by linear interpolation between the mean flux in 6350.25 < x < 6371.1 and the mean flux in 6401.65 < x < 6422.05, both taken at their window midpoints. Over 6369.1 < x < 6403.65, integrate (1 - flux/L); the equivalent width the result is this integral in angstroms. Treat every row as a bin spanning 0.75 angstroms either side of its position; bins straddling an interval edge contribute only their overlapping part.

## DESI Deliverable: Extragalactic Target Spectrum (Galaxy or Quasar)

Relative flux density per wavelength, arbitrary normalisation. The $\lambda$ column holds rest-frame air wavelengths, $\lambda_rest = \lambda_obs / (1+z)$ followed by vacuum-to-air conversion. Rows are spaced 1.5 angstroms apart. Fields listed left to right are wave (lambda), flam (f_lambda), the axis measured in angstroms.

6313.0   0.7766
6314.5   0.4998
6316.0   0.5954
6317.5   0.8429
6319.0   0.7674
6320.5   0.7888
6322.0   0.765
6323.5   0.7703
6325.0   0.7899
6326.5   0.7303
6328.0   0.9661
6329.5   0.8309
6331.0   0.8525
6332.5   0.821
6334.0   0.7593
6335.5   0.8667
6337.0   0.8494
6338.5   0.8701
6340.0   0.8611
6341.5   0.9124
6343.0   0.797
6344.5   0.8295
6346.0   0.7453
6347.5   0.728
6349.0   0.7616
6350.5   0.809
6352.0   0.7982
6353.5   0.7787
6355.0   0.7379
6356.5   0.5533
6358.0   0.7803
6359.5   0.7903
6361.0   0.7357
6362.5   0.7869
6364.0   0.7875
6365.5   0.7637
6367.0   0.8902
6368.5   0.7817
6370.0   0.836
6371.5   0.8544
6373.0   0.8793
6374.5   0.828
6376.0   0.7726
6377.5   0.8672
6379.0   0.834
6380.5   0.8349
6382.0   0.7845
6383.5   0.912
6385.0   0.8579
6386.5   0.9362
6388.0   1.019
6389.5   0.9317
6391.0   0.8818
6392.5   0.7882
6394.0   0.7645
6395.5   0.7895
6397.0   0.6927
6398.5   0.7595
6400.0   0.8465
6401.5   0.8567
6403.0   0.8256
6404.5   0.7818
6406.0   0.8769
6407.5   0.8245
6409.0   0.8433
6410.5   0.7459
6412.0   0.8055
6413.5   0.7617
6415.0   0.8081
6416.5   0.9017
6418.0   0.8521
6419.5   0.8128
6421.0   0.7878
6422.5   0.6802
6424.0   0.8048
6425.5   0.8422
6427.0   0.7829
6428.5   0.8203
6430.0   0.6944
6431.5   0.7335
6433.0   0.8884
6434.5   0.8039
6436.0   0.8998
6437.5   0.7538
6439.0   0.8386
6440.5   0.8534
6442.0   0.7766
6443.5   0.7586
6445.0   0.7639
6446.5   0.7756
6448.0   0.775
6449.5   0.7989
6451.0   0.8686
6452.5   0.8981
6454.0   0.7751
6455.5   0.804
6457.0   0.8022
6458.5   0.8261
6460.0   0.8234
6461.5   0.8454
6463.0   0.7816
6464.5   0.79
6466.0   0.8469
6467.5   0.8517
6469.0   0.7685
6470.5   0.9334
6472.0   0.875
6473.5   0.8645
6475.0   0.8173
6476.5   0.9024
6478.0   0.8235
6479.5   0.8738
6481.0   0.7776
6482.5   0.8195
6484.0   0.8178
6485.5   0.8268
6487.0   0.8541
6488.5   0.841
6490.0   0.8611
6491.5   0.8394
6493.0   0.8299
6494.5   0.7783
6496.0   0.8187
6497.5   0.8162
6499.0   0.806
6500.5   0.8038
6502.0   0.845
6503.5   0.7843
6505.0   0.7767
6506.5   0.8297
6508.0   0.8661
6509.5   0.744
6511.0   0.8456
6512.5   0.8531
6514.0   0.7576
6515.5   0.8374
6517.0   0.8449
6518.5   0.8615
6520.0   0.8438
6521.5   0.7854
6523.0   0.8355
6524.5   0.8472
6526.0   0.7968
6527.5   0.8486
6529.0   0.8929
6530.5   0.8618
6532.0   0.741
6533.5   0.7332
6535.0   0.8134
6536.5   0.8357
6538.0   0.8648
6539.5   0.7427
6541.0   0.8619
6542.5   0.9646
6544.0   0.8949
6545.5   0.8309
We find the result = -2.0 angstroms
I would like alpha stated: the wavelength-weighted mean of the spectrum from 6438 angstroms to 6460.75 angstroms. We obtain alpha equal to 0.809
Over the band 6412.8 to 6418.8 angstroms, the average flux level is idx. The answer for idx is 0.831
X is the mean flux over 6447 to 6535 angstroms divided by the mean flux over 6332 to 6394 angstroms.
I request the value 1.01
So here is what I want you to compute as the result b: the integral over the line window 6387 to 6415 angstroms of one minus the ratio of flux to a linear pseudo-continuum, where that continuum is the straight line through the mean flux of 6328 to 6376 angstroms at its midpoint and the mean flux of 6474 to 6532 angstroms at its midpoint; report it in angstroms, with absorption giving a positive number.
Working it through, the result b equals -0.37 angstroms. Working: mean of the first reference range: 0.805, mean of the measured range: 0.823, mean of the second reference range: 0.827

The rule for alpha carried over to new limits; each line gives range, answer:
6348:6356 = 0.769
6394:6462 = 0.805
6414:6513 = 0.818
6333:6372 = 0.795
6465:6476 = 0.851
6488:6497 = 0.827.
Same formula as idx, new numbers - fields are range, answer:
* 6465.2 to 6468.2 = 0.848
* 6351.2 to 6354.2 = 0.789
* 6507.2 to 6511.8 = 0.819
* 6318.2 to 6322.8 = 0.774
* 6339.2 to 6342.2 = 0.886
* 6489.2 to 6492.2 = 0.85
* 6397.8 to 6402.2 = 0.821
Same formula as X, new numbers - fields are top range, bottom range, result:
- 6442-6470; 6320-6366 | 1.02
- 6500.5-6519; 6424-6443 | 1.02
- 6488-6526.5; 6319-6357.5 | 1.03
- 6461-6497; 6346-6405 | 1.03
